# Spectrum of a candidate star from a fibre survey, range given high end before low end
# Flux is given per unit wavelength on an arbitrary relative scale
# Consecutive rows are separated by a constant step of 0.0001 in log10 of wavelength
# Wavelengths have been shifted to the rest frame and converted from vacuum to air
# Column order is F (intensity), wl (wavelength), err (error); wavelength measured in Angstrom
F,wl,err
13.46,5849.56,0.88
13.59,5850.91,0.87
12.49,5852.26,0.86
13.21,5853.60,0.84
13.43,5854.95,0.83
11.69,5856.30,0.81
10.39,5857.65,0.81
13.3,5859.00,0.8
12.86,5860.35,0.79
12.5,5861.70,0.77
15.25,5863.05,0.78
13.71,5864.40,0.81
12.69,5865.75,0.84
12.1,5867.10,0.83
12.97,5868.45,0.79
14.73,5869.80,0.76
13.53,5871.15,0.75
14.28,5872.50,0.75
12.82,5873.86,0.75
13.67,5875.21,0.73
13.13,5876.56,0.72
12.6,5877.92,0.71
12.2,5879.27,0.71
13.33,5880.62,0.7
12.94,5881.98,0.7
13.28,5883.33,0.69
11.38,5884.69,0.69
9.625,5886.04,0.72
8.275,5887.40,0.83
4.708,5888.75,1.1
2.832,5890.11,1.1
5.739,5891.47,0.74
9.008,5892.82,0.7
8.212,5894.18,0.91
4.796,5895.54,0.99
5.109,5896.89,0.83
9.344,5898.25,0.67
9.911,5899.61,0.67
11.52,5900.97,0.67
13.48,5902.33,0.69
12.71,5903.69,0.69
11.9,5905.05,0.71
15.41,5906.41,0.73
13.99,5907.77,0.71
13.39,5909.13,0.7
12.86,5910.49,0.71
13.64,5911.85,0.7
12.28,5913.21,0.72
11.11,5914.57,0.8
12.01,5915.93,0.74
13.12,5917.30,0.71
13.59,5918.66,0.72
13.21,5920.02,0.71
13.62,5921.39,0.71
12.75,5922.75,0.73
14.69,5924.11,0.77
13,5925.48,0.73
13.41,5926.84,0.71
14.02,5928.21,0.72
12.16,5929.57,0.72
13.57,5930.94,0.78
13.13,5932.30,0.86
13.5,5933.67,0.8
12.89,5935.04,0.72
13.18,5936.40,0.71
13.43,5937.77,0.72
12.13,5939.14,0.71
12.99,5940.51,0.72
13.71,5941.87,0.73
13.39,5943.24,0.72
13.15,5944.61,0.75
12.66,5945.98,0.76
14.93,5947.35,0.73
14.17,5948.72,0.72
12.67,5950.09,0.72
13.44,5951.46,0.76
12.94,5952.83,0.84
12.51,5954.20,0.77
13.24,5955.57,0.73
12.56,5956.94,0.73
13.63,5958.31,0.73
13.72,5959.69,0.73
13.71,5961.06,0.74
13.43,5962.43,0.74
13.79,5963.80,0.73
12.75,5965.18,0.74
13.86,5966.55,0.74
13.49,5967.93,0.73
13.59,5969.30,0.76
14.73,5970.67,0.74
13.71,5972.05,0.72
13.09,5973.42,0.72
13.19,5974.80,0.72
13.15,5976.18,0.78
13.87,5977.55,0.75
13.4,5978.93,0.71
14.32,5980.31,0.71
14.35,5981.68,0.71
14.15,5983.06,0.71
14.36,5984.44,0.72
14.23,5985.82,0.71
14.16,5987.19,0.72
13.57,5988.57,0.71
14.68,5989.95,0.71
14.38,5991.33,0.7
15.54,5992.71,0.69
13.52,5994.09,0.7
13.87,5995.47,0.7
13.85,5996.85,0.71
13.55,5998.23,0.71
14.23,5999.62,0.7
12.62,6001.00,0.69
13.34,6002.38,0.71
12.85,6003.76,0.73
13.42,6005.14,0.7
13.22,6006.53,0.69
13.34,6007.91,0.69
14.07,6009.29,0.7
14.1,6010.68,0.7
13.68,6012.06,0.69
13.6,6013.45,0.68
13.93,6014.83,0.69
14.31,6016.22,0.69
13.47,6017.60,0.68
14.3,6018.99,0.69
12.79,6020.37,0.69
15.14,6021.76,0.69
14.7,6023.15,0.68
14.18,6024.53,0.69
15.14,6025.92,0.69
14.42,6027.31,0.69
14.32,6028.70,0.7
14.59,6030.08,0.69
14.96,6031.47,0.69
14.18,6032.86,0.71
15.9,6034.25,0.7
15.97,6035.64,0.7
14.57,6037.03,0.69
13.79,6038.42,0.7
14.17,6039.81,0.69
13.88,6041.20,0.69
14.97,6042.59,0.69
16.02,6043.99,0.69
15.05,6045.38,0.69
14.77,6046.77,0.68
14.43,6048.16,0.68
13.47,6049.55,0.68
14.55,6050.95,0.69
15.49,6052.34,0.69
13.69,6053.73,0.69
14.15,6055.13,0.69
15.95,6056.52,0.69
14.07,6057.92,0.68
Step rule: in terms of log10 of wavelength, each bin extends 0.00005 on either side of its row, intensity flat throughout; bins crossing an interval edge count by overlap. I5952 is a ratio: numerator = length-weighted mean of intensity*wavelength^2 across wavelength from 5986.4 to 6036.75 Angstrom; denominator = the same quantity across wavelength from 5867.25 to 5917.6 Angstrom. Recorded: 1.31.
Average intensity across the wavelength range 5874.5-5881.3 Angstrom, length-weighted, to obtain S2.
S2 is 13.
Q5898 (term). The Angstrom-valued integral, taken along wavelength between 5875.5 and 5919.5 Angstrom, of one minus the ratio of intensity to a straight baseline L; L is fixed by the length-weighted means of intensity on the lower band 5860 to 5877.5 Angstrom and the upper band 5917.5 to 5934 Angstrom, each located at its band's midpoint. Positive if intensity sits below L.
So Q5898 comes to 8.2 Angstrom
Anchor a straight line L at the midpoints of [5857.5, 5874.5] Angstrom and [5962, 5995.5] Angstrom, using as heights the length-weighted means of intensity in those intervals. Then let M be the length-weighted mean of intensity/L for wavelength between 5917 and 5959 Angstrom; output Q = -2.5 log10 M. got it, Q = 0.03 mag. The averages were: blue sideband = 13.2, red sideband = 13.9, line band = 13.3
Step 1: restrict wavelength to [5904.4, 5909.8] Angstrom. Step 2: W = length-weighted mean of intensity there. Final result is 13.7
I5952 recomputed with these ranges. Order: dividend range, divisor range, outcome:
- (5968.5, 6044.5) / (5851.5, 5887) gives 1.15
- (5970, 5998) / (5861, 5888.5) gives 1.15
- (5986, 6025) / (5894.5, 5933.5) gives 1.17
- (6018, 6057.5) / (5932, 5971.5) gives 1.13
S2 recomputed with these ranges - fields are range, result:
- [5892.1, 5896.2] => 7.33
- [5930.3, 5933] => 13.4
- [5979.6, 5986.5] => 14.3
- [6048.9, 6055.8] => 14.3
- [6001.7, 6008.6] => 13.2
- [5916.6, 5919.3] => 13.3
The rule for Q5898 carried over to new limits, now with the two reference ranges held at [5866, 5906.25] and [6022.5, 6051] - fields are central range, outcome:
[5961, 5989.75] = -1.52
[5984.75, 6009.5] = -0.30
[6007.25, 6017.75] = 0.16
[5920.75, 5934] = -1.73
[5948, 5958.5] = -0.52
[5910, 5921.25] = -1.20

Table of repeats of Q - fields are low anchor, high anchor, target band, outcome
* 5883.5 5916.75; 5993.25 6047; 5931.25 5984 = -0.12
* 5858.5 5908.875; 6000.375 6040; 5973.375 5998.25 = -0.05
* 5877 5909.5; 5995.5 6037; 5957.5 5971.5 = -0.10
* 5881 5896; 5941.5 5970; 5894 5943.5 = -0.16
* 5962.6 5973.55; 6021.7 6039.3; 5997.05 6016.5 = 0.06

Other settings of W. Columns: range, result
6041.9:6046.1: 15.3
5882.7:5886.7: 11.4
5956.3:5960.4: 13.3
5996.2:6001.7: 13.5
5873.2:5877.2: 13.2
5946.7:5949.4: 14.5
